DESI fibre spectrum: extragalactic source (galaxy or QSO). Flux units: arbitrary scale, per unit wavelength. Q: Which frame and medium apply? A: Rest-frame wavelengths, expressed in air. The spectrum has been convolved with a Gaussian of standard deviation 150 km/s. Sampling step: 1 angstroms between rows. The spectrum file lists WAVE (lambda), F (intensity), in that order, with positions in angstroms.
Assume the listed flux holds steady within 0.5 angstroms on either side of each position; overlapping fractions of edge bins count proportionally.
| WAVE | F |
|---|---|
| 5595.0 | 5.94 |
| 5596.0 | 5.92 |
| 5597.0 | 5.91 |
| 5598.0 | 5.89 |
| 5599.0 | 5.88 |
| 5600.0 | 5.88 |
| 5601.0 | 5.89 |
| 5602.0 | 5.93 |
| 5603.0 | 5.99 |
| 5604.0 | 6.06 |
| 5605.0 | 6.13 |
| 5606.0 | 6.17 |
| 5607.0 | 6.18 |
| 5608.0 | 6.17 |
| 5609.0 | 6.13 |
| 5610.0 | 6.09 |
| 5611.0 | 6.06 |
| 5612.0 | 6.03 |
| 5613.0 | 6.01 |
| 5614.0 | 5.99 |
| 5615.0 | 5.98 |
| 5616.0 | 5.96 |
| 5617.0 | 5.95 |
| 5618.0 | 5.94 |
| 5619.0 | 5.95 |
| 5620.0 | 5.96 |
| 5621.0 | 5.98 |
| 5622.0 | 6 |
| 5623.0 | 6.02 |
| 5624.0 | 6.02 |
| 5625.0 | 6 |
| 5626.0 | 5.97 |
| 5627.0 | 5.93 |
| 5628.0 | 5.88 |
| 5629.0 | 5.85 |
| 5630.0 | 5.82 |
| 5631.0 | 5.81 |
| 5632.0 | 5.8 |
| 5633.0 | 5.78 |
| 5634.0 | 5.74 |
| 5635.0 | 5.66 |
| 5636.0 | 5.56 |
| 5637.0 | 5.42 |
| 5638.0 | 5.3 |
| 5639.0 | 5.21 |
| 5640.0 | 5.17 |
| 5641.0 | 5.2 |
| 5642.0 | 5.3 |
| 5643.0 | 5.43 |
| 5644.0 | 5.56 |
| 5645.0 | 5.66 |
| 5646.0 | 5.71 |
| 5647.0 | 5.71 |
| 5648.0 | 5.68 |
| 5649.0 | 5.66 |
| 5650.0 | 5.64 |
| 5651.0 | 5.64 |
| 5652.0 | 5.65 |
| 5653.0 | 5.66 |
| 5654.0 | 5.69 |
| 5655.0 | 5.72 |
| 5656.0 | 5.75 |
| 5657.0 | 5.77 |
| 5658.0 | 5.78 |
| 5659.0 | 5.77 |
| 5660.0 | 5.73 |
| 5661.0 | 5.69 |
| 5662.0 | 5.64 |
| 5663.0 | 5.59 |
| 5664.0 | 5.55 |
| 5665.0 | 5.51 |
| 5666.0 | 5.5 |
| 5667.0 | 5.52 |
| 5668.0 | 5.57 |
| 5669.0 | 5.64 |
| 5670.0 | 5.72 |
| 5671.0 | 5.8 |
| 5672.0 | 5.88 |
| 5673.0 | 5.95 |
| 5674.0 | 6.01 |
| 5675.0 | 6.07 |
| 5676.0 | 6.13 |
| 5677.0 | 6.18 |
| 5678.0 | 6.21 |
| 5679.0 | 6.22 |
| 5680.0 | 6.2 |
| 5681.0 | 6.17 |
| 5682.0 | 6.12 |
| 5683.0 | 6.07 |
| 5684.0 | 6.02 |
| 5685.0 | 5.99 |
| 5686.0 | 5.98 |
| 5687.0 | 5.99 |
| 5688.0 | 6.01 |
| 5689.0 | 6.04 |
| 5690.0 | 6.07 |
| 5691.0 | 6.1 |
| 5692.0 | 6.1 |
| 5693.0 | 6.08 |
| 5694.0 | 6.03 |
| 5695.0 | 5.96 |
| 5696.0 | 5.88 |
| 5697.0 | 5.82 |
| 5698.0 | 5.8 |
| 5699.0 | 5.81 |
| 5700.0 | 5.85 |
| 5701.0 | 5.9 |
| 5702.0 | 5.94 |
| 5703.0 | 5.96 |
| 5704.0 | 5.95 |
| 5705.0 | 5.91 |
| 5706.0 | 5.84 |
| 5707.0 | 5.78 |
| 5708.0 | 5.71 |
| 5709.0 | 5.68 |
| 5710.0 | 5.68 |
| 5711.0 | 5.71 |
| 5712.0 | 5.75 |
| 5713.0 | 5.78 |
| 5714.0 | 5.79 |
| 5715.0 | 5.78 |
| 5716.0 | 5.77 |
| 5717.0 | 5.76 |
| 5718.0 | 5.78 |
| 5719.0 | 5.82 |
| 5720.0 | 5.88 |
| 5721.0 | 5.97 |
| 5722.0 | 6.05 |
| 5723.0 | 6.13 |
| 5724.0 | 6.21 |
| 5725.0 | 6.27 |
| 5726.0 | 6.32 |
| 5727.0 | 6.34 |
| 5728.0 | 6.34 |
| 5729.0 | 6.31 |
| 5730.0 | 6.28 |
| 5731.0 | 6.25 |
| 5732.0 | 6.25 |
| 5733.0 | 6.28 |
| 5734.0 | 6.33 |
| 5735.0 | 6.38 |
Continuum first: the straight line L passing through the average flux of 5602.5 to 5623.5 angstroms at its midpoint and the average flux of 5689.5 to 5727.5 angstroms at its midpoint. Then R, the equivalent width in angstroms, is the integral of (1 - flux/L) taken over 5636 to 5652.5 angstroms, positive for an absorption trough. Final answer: 1.4 angstroms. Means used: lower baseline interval 6.04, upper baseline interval 5.92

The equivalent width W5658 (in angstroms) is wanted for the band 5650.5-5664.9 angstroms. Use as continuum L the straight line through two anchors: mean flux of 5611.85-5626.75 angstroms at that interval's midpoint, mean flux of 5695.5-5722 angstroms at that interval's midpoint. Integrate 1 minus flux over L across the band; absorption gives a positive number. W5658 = 0.6 angstroms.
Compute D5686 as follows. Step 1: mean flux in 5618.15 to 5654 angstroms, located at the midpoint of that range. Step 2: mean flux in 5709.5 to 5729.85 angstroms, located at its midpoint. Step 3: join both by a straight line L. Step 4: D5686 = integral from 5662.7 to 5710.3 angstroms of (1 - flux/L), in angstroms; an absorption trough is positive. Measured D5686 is -0.3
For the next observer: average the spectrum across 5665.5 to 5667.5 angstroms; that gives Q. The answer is 5.51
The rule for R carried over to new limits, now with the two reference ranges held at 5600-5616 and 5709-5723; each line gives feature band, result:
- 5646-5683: 0.78 angstroms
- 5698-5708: -0.04 angstroms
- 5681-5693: -0.35 angstroms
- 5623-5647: 1.35 angstroms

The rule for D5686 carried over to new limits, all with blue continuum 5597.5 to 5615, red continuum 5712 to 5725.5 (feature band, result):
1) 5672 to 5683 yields -0.3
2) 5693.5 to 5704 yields 0.1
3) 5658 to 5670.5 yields 0.7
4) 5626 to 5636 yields 0.3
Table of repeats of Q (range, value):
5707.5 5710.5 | 5.69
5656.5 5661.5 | 5.75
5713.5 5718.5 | 5.78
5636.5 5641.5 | 5.26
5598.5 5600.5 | 5.88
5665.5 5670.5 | 5.59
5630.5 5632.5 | 5.8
